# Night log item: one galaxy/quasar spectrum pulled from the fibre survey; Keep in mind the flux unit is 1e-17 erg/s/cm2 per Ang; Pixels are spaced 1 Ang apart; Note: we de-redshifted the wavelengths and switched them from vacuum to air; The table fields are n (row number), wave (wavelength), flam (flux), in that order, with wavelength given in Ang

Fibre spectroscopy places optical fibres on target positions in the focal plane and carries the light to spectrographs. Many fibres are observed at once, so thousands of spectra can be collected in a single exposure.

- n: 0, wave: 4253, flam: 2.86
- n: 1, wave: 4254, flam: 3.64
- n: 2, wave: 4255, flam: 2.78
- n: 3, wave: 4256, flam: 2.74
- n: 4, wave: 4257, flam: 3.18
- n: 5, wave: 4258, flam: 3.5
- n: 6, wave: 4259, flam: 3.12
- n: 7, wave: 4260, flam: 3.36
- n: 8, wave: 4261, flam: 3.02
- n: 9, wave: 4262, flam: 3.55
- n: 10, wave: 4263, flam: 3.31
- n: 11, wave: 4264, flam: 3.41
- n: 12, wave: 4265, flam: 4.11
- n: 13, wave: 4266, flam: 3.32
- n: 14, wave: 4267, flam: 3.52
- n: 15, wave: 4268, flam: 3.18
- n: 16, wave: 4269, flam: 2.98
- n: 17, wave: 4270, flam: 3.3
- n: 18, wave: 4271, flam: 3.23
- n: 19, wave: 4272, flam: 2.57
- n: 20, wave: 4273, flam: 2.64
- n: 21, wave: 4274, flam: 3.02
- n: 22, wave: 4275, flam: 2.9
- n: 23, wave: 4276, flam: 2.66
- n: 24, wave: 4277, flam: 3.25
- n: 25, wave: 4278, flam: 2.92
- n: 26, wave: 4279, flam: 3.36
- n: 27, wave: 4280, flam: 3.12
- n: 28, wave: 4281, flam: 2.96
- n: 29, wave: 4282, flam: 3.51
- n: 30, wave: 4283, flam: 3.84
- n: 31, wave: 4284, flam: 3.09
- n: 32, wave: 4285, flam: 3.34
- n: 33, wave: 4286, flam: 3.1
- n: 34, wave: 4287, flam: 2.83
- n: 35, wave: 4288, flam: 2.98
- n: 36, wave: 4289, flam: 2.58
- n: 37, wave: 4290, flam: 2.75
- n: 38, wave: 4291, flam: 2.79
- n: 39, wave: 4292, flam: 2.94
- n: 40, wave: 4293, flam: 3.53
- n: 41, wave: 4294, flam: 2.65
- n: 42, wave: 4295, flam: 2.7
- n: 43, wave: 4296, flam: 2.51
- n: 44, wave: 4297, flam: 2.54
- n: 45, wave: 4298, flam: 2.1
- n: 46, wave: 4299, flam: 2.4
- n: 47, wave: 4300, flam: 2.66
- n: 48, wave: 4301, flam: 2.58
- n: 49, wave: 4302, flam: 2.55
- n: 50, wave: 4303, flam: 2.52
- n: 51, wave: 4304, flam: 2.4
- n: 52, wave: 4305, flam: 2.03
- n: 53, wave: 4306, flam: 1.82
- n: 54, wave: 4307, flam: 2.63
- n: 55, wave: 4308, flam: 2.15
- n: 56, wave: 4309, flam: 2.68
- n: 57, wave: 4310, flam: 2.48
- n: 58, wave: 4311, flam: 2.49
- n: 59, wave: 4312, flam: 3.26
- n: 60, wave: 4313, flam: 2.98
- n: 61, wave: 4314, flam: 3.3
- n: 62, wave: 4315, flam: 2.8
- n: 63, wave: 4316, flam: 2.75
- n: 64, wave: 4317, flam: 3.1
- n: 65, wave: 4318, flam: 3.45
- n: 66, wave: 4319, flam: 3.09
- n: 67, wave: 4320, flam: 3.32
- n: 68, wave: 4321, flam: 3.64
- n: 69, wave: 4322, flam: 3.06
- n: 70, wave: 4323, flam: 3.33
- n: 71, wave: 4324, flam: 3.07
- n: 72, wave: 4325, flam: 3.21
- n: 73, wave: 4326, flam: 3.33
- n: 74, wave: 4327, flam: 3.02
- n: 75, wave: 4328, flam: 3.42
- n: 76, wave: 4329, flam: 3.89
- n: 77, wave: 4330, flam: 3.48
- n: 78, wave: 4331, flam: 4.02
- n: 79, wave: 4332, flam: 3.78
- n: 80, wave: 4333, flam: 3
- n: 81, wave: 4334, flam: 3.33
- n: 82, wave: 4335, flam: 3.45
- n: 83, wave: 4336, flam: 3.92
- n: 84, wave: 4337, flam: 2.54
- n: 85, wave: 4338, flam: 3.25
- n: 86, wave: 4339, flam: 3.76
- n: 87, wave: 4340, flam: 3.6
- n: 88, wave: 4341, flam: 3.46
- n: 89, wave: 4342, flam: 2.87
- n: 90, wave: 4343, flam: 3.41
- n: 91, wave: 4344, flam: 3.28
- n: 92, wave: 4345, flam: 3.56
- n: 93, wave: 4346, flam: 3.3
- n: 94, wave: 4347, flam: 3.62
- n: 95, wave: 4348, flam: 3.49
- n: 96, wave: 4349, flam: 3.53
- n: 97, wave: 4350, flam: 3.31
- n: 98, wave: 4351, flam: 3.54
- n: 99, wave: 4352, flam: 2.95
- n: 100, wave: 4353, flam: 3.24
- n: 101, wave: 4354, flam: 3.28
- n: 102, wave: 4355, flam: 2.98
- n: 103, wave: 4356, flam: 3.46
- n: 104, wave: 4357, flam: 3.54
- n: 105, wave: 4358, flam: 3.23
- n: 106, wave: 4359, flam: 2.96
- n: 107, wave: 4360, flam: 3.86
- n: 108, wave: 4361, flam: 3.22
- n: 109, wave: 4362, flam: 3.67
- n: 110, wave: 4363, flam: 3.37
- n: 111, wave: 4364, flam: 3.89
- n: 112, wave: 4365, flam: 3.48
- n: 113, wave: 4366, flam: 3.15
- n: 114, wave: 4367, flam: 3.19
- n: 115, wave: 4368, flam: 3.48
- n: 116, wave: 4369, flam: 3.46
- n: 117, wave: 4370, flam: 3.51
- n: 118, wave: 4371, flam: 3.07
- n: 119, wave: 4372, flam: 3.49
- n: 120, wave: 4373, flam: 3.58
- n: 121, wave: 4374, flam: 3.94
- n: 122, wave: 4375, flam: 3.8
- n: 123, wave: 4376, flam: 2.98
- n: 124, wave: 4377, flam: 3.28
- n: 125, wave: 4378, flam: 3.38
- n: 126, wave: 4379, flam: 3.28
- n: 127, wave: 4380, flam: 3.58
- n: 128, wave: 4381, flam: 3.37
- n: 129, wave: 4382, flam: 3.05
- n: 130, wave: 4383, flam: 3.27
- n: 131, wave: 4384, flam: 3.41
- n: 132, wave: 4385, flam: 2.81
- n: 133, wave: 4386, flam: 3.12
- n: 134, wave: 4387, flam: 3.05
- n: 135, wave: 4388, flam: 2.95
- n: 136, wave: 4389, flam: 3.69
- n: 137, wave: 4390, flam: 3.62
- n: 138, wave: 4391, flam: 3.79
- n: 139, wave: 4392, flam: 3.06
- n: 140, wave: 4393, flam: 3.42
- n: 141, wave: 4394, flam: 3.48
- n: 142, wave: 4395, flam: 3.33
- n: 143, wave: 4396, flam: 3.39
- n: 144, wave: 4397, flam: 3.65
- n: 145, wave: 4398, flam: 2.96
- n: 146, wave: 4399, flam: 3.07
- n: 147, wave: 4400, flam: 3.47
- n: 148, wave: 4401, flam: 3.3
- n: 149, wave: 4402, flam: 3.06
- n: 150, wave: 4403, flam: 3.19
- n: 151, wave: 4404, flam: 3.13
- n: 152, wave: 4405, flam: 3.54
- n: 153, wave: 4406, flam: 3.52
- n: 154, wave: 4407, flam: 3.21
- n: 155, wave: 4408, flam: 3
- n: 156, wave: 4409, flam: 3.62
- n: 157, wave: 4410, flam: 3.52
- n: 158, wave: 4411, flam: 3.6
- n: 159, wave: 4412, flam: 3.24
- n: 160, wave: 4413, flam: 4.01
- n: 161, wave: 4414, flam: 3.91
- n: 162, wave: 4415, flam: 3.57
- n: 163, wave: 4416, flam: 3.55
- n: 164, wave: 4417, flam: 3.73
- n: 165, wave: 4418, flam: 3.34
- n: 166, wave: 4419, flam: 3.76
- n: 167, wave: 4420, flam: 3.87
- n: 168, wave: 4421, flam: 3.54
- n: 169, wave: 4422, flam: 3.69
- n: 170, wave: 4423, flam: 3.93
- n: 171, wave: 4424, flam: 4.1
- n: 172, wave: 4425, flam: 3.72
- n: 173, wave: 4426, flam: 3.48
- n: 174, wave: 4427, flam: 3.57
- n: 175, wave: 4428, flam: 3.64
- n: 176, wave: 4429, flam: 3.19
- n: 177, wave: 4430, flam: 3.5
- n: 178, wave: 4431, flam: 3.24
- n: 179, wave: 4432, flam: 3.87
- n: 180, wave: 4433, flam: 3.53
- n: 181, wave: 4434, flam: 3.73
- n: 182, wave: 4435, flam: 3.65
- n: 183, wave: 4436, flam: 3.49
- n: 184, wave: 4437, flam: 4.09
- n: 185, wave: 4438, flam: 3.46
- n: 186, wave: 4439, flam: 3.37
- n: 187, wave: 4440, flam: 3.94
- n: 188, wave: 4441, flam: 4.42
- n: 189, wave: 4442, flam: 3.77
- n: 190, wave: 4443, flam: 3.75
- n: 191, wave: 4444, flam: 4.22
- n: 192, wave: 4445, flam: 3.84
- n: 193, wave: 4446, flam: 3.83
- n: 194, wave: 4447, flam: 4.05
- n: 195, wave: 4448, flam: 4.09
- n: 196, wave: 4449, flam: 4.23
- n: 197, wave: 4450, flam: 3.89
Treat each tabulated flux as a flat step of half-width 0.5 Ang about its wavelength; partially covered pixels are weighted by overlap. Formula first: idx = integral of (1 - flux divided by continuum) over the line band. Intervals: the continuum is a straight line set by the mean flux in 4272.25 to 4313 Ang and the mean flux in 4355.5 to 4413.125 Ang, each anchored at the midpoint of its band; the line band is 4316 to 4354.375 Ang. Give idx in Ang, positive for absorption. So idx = -3.8 Ang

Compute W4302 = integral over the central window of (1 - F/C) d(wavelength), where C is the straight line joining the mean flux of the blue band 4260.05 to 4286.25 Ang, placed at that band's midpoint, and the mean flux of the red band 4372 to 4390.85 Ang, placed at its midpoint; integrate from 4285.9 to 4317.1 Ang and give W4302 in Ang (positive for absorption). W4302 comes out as 5.6 Ang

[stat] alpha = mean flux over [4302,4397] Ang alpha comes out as 3.25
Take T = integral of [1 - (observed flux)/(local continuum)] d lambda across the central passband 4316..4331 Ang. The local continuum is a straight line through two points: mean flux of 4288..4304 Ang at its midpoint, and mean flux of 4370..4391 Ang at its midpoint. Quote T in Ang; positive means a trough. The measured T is -2.3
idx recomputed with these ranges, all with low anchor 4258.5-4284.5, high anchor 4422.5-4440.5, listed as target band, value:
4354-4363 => 0.2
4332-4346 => 0.1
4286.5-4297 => 1.4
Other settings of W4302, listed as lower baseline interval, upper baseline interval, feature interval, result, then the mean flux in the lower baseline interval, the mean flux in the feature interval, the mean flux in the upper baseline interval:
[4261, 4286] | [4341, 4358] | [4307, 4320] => 1.5 Ang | 3.21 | 2.89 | 3.34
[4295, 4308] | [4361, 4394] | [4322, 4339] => -3.7 Ang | 2.4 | 3.38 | 3.38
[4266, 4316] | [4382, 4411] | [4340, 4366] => -2.2 Ang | 2.84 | 3.38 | 3.31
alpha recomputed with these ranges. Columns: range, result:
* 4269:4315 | 2.82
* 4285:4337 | 2.95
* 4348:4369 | 3.37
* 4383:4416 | 3.37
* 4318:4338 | 3.36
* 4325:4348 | 3.42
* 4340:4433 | 3.42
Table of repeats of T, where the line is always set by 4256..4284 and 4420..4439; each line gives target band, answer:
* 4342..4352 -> 0.1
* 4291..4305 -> 2.9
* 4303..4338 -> 3.0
